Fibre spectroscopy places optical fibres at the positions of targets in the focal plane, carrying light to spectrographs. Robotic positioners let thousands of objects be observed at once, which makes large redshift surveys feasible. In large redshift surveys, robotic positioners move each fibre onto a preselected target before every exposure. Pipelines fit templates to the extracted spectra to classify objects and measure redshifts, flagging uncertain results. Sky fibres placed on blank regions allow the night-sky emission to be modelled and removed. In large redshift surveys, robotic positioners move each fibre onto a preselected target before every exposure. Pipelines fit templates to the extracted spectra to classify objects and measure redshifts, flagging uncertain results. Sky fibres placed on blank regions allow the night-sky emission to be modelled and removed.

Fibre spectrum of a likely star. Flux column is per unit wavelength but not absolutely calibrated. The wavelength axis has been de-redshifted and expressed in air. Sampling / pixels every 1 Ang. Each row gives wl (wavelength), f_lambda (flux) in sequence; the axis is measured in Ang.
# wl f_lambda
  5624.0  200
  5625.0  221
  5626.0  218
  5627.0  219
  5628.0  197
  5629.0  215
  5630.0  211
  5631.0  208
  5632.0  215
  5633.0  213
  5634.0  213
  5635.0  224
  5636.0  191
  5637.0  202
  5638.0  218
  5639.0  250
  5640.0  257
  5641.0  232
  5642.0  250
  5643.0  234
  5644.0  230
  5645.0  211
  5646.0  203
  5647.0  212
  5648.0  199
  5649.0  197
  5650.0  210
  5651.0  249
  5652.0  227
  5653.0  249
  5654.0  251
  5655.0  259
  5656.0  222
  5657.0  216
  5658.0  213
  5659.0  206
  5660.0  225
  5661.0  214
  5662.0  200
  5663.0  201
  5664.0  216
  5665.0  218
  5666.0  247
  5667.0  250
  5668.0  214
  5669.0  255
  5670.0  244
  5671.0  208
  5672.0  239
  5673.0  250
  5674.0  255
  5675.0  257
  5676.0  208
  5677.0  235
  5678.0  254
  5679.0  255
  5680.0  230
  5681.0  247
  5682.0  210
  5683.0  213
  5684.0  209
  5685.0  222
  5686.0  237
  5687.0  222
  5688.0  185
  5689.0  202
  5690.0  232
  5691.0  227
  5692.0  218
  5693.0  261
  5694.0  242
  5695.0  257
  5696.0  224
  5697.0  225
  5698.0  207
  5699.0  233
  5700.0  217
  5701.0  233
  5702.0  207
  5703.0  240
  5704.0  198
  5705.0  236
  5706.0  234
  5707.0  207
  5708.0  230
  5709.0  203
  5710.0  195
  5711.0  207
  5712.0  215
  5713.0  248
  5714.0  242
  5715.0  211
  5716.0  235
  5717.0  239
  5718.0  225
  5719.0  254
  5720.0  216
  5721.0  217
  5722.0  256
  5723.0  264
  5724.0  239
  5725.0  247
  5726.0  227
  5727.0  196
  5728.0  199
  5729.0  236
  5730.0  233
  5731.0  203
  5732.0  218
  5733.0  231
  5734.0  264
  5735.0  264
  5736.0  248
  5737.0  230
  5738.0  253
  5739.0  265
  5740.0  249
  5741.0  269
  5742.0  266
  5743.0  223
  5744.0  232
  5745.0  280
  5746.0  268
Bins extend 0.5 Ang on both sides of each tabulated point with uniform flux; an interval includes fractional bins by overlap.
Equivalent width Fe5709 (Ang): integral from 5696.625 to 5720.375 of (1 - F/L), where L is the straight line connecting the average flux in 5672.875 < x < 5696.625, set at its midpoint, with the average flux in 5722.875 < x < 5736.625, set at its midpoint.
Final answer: 0.9 Ang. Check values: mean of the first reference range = 231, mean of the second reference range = 233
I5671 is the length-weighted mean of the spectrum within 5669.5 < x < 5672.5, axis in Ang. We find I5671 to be 230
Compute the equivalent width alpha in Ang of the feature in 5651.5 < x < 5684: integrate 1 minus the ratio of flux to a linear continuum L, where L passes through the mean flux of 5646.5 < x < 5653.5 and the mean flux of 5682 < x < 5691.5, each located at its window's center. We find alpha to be -1.8 Ang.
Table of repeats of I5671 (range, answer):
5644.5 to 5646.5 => 207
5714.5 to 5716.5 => 223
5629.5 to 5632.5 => 211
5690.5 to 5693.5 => 235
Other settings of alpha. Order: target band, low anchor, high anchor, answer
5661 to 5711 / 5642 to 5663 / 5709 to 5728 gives -0.34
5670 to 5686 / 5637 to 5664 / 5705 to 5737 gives -0.52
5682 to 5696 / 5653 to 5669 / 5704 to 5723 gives 0.08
